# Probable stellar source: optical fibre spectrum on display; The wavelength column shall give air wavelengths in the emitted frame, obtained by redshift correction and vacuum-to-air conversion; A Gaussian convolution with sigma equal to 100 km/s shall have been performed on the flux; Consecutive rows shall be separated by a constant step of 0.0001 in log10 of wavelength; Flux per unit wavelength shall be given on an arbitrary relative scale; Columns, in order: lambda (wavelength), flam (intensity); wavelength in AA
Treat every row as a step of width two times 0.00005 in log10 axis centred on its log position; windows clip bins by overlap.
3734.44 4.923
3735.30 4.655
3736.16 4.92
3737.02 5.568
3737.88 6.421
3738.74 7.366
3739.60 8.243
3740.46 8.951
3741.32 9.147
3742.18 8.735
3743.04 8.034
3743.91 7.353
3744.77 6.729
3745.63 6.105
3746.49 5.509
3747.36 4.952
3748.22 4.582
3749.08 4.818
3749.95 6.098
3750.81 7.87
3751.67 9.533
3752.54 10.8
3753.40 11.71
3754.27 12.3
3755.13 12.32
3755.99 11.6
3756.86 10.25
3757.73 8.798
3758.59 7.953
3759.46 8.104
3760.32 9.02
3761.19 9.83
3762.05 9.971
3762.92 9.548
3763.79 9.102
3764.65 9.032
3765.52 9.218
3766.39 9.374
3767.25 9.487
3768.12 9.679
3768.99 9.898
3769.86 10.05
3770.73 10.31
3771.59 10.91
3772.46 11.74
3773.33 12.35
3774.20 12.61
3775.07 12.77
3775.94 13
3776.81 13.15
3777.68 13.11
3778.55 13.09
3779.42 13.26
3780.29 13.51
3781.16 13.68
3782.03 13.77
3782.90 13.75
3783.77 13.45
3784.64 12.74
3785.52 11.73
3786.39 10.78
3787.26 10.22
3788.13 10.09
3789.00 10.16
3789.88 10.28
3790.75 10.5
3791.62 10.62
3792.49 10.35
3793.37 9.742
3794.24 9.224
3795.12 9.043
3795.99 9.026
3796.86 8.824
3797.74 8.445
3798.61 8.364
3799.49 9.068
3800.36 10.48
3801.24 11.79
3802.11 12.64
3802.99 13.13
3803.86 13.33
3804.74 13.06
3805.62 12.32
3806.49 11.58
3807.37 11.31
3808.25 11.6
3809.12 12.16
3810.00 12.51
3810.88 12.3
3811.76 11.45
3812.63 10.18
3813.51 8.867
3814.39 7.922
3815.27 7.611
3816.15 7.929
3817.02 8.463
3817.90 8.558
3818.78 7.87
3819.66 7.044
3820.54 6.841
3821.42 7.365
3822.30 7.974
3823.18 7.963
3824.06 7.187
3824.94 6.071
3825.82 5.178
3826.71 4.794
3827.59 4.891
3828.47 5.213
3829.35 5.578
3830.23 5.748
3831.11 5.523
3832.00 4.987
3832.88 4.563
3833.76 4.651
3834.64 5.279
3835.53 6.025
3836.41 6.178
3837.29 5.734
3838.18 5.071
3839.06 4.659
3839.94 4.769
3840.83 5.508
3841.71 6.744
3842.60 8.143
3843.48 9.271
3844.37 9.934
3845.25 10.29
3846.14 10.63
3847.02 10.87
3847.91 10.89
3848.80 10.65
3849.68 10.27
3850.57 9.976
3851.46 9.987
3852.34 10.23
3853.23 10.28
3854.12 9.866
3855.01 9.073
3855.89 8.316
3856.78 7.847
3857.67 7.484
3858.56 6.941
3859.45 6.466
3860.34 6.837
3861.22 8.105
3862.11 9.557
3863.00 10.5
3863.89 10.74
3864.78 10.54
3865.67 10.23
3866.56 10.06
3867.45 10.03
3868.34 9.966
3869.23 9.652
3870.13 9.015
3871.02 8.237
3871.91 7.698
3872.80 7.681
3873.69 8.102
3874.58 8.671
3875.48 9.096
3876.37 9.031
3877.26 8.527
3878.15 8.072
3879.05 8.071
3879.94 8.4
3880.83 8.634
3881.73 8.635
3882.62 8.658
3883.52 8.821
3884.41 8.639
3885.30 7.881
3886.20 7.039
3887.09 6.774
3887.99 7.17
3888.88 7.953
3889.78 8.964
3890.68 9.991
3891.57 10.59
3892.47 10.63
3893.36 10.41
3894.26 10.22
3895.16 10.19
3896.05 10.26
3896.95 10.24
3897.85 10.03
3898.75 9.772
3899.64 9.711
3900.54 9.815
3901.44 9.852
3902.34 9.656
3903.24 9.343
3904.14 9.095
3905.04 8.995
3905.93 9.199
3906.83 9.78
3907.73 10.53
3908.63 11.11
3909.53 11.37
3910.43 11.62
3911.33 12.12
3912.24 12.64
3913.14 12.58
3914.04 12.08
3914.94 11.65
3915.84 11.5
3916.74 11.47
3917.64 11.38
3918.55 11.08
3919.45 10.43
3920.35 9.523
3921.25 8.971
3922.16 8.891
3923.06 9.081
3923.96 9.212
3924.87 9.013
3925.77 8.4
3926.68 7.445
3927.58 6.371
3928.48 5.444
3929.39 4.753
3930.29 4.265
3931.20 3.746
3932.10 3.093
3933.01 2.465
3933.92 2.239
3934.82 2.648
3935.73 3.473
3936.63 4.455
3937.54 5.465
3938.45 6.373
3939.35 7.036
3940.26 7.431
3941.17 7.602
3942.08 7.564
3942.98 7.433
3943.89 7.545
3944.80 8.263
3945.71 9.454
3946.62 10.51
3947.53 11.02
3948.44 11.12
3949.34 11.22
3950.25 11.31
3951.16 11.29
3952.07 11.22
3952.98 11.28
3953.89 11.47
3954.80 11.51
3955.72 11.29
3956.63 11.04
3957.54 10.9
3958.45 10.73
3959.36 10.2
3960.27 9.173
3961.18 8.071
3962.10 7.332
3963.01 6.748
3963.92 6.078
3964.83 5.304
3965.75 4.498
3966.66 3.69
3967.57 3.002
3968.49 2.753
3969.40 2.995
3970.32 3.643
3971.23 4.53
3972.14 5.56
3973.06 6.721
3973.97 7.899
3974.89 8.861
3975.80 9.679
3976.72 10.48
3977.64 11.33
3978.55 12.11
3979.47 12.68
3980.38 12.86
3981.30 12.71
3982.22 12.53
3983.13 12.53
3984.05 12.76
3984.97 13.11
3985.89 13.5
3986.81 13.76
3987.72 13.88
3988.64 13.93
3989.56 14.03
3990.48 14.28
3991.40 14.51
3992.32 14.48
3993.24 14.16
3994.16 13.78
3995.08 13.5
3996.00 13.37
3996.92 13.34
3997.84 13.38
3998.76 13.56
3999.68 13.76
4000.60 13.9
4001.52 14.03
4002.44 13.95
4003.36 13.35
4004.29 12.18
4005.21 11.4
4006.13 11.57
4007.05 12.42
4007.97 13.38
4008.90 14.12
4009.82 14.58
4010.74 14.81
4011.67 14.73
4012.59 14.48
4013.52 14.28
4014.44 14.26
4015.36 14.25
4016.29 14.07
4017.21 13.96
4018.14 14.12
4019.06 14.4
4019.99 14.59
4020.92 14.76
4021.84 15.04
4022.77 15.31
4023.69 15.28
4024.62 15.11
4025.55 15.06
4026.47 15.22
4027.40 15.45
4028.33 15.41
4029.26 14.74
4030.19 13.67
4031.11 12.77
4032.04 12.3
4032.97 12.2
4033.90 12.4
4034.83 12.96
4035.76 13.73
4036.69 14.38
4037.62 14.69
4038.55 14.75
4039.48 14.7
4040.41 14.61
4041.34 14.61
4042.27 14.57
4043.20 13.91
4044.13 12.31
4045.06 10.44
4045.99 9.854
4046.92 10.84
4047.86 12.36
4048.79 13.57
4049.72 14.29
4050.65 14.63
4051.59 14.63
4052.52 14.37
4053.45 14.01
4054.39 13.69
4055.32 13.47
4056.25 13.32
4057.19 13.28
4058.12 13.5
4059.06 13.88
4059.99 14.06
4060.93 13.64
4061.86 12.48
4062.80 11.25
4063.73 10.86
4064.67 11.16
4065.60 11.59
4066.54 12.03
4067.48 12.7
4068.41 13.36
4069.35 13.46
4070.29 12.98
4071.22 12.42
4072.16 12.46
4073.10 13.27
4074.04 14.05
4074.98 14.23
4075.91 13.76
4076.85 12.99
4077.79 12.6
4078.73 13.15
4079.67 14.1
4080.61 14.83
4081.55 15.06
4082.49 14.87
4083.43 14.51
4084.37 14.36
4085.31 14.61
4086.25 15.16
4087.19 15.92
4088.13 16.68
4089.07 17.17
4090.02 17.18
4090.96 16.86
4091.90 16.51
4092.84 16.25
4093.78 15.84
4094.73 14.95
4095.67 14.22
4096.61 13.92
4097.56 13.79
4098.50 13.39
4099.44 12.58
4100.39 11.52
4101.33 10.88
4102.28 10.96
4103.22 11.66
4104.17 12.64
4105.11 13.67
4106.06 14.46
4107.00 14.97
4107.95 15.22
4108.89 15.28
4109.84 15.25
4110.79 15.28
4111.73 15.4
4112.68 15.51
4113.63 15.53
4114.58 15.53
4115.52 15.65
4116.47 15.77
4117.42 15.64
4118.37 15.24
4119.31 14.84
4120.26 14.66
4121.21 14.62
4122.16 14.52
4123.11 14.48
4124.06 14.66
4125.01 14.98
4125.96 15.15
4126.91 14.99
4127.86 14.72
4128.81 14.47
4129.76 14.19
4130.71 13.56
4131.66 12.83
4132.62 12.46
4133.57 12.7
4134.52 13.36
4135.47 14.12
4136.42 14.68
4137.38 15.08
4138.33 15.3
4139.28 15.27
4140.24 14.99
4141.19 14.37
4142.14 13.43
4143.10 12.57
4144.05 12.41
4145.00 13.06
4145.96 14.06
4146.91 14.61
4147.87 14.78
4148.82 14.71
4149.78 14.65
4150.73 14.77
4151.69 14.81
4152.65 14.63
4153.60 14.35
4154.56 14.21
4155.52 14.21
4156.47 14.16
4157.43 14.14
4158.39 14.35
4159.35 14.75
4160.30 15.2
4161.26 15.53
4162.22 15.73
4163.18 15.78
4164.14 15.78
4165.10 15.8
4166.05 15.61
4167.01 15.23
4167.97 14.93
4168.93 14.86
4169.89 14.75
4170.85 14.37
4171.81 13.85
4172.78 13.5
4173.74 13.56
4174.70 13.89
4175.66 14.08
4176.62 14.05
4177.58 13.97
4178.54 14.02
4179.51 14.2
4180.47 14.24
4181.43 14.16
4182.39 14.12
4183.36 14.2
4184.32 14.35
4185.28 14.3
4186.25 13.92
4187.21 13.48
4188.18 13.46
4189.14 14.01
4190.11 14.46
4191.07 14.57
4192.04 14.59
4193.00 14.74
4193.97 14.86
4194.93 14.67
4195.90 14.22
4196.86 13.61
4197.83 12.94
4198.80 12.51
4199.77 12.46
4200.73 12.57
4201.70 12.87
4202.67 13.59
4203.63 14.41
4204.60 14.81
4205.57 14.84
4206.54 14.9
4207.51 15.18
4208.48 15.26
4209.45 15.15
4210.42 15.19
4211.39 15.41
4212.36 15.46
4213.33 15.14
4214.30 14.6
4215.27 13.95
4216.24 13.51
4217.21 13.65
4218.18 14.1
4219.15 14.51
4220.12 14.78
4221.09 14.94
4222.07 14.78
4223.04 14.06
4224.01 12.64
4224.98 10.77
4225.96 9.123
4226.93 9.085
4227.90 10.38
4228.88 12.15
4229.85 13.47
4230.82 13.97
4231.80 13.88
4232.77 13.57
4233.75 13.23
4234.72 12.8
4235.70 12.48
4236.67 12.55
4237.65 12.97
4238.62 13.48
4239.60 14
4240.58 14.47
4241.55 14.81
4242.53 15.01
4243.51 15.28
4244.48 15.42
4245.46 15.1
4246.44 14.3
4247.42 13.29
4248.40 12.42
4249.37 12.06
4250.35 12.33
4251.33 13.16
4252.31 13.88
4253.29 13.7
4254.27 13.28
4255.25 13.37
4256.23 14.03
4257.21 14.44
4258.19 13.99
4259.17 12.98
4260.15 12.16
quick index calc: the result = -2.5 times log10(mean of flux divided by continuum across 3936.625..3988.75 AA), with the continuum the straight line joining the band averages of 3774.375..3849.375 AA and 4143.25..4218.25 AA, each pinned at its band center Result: 0.24 mag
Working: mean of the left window 9.36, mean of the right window 14.4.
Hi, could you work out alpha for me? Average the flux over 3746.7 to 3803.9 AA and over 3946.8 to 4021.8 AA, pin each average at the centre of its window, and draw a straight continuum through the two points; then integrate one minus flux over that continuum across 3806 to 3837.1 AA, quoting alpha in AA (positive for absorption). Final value 8.6 AA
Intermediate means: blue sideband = 10.4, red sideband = 11.4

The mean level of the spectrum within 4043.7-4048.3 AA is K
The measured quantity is 11.1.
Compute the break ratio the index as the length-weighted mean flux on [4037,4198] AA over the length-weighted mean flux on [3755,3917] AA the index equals 1.49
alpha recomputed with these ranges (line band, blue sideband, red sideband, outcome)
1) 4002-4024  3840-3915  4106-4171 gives -3.34 AA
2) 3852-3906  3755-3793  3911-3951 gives 0.50 AA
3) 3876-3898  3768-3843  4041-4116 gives 3.68 AA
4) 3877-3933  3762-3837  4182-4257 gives 8.20 AA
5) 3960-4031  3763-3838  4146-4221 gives 0.97 AA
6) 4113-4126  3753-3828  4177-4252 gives -2.09 AA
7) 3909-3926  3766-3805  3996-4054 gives 2.60 AA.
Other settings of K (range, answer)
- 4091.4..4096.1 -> 15.6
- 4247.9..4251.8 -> 12.5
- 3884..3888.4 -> 7.49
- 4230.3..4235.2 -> 13.5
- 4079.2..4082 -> 14.7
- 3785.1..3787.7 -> 10.9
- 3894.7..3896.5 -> 10.2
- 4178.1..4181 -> 14.1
